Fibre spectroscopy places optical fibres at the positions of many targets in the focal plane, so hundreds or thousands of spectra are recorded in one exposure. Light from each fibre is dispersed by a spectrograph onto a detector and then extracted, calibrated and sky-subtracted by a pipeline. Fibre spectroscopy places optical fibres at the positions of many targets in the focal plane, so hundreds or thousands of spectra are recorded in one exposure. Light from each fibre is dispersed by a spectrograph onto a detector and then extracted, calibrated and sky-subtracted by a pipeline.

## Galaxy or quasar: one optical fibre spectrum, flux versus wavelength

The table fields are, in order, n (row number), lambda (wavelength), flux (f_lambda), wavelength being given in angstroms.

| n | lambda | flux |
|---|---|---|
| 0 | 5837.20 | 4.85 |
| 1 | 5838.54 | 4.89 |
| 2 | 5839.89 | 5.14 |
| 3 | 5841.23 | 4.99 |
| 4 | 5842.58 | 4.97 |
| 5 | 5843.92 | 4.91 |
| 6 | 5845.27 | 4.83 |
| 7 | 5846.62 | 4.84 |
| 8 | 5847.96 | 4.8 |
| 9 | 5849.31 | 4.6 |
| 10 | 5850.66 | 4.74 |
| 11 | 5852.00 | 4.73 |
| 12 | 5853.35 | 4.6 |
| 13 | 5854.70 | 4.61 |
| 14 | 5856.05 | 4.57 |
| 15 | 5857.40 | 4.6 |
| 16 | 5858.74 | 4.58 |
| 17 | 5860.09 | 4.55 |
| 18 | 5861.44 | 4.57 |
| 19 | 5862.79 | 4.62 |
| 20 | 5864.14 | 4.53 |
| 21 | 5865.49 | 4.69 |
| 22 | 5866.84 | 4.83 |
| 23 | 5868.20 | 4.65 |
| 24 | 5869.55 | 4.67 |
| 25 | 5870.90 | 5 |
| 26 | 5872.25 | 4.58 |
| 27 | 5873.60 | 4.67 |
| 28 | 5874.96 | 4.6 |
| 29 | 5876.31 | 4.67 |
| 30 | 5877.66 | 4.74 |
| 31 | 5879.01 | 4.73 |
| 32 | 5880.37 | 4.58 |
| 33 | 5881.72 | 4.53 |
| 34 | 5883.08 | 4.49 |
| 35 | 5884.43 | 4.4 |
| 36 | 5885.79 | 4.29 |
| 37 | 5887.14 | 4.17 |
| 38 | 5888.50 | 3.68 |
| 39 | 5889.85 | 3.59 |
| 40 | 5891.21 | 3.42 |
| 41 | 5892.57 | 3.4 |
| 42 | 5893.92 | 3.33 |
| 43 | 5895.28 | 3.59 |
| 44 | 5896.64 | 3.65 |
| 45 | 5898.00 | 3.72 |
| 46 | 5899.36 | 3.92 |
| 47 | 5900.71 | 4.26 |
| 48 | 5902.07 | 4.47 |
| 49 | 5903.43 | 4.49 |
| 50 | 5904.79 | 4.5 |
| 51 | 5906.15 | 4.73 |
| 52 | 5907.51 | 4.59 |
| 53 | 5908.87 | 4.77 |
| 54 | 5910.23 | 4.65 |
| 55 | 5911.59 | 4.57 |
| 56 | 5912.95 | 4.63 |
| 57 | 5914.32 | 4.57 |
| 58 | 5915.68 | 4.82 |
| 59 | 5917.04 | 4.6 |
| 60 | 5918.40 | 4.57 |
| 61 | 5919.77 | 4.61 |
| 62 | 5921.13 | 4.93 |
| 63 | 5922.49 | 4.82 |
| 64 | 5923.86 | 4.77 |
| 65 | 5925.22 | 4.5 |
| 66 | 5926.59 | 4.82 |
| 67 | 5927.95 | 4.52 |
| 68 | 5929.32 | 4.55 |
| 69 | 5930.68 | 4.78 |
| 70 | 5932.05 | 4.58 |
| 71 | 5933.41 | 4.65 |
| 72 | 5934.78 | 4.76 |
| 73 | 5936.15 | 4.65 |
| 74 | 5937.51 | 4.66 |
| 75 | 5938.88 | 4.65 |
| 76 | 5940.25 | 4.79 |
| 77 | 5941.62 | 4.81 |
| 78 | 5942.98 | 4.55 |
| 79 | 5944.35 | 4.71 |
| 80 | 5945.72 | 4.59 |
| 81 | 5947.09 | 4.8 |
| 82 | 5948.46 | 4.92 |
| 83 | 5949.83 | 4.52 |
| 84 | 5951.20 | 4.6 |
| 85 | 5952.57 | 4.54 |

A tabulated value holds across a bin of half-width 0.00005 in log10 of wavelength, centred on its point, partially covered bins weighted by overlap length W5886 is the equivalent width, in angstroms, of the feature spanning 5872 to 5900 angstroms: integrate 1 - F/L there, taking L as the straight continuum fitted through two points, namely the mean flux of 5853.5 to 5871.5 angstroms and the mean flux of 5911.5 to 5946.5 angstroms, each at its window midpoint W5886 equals 3.2 angstroms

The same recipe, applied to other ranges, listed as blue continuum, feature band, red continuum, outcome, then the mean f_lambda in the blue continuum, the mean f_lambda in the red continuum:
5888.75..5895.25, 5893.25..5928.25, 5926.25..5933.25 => -3.3 angstroms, 3.47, 4.65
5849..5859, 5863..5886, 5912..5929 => 0.1 angstroms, 4.63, 4.67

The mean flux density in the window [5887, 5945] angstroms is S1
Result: 4.42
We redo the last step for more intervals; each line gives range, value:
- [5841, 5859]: 4.74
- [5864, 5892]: 4.45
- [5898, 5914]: 4.48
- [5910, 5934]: 4.66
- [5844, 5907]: 4.41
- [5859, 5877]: 4.66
